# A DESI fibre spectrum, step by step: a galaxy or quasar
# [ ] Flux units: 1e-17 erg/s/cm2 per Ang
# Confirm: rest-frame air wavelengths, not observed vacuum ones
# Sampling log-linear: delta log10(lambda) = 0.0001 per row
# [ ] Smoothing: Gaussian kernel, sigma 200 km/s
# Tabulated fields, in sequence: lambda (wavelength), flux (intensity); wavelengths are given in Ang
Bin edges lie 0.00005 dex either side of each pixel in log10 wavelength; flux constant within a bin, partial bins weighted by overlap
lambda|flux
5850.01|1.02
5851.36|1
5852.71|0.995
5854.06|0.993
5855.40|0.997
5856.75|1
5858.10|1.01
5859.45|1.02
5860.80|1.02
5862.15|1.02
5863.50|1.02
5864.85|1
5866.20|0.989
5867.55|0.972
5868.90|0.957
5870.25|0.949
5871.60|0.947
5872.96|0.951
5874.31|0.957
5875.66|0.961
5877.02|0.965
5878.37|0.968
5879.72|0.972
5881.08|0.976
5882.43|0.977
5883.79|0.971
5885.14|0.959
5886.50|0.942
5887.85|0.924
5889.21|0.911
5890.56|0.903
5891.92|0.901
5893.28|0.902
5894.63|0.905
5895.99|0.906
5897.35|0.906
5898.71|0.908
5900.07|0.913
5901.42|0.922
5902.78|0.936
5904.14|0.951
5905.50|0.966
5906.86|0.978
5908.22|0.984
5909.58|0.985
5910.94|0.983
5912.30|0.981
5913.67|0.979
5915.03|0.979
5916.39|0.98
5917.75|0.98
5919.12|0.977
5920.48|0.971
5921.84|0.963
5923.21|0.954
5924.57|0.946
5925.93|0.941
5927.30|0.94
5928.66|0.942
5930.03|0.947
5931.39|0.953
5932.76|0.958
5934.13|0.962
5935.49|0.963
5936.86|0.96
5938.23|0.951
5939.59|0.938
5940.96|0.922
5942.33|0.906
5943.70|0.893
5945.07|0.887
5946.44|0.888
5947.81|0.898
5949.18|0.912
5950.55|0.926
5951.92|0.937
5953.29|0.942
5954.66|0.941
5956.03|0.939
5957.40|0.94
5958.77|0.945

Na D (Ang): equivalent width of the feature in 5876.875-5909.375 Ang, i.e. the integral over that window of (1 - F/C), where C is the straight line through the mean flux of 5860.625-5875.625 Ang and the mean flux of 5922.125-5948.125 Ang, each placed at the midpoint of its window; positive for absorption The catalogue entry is 0.8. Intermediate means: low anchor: 0.978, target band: 0.94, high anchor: 0.935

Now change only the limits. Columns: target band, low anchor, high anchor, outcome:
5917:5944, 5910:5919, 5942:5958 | 0.1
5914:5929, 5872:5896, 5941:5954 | -0.6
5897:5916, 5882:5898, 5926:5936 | -0.4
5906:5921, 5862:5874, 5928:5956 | -0.5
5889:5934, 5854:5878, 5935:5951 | -0.1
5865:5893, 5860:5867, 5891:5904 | 0.4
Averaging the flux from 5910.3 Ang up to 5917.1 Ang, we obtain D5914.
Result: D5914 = 0.98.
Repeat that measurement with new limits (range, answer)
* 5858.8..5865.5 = 1.02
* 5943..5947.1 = 0.889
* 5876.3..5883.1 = 0.971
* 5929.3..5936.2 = 0.956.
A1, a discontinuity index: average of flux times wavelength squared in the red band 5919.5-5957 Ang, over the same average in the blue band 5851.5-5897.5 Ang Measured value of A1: 0.99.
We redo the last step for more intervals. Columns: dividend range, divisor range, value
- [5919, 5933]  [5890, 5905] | 1.05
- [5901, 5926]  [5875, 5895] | 1.04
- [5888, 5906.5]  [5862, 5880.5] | 0.95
